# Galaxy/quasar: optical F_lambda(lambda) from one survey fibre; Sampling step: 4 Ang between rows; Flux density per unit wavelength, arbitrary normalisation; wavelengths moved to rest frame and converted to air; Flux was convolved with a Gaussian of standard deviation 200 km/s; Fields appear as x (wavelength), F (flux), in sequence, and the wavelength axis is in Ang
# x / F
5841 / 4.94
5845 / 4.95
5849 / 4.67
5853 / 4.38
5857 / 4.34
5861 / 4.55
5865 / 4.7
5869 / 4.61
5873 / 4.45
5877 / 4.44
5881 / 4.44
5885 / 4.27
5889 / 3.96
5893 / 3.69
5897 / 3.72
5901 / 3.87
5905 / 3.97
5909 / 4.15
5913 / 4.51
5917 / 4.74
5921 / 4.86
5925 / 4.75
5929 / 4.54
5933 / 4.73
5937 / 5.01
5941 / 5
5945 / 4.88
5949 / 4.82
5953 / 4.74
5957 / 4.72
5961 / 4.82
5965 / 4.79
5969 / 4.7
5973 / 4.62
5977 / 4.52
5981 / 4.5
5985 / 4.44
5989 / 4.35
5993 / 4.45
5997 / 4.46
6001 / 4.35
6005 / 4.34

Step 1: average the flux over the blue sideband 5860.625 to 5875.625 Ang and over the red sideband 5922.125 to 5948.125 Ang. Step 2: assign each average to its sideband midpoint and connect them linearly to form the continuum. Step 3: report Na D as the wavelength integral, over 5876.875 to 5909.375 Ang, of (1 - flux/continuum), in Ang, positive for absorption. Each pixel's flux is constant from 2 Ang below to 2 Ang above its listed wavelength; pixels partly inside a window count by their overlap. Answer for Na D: 4.4 Ang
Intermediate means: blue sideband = 4.57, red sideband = 4.82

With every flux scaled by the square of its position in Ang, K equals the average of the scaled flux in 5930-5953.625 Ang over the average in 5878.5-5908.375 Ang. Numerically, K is 1.23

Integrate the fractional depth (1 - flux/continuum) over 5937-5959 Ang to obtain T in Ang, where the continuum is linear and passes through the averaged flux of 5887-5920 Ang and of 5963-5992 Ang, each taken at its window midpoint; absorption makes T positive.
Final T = -2.4 Ang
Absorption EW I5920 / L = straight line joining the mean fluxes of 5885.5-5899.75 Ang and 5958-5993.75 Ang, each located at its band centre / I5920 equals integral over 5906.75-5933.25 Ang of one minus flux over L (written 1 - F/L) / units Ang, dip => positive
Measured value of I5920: -3.3 Ang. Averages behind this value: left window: 3.84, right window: 4.59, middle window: 4.6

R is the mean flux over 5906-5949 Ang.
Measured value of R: 4.7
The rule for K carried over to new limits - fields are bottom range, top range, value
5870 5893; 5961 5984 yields 1.12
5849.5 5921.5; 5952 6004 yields 1.09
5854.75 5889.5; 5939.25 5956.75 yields 1.12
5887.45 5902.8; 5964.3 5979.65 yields 1.25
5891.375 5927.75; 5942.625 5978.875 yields 1.13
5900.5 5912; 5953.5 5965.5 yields 1.20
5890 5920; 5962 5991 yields 1.14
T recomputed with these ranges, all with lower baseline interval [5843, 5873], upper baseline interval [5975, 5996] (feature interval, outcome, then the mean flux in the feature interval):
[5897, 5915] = 1.82 Ang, 4.08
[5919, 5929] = -0.52 Ang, 4.75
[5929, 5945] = -1.27 Ang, 4.86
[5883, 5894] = 1.35 Ang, 4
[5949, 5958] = -0.53 Ang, 4.75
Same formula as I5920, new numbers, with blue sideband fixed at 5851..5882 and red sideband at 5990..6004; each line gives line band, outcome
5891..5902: 1.8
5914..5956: -3.3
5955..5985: -1.5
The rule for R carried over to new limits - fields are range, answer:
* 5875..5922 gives 4.2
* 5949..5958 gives 4.75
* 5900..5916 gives 4.18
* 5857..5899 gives 4.29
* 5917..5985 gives 4.74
